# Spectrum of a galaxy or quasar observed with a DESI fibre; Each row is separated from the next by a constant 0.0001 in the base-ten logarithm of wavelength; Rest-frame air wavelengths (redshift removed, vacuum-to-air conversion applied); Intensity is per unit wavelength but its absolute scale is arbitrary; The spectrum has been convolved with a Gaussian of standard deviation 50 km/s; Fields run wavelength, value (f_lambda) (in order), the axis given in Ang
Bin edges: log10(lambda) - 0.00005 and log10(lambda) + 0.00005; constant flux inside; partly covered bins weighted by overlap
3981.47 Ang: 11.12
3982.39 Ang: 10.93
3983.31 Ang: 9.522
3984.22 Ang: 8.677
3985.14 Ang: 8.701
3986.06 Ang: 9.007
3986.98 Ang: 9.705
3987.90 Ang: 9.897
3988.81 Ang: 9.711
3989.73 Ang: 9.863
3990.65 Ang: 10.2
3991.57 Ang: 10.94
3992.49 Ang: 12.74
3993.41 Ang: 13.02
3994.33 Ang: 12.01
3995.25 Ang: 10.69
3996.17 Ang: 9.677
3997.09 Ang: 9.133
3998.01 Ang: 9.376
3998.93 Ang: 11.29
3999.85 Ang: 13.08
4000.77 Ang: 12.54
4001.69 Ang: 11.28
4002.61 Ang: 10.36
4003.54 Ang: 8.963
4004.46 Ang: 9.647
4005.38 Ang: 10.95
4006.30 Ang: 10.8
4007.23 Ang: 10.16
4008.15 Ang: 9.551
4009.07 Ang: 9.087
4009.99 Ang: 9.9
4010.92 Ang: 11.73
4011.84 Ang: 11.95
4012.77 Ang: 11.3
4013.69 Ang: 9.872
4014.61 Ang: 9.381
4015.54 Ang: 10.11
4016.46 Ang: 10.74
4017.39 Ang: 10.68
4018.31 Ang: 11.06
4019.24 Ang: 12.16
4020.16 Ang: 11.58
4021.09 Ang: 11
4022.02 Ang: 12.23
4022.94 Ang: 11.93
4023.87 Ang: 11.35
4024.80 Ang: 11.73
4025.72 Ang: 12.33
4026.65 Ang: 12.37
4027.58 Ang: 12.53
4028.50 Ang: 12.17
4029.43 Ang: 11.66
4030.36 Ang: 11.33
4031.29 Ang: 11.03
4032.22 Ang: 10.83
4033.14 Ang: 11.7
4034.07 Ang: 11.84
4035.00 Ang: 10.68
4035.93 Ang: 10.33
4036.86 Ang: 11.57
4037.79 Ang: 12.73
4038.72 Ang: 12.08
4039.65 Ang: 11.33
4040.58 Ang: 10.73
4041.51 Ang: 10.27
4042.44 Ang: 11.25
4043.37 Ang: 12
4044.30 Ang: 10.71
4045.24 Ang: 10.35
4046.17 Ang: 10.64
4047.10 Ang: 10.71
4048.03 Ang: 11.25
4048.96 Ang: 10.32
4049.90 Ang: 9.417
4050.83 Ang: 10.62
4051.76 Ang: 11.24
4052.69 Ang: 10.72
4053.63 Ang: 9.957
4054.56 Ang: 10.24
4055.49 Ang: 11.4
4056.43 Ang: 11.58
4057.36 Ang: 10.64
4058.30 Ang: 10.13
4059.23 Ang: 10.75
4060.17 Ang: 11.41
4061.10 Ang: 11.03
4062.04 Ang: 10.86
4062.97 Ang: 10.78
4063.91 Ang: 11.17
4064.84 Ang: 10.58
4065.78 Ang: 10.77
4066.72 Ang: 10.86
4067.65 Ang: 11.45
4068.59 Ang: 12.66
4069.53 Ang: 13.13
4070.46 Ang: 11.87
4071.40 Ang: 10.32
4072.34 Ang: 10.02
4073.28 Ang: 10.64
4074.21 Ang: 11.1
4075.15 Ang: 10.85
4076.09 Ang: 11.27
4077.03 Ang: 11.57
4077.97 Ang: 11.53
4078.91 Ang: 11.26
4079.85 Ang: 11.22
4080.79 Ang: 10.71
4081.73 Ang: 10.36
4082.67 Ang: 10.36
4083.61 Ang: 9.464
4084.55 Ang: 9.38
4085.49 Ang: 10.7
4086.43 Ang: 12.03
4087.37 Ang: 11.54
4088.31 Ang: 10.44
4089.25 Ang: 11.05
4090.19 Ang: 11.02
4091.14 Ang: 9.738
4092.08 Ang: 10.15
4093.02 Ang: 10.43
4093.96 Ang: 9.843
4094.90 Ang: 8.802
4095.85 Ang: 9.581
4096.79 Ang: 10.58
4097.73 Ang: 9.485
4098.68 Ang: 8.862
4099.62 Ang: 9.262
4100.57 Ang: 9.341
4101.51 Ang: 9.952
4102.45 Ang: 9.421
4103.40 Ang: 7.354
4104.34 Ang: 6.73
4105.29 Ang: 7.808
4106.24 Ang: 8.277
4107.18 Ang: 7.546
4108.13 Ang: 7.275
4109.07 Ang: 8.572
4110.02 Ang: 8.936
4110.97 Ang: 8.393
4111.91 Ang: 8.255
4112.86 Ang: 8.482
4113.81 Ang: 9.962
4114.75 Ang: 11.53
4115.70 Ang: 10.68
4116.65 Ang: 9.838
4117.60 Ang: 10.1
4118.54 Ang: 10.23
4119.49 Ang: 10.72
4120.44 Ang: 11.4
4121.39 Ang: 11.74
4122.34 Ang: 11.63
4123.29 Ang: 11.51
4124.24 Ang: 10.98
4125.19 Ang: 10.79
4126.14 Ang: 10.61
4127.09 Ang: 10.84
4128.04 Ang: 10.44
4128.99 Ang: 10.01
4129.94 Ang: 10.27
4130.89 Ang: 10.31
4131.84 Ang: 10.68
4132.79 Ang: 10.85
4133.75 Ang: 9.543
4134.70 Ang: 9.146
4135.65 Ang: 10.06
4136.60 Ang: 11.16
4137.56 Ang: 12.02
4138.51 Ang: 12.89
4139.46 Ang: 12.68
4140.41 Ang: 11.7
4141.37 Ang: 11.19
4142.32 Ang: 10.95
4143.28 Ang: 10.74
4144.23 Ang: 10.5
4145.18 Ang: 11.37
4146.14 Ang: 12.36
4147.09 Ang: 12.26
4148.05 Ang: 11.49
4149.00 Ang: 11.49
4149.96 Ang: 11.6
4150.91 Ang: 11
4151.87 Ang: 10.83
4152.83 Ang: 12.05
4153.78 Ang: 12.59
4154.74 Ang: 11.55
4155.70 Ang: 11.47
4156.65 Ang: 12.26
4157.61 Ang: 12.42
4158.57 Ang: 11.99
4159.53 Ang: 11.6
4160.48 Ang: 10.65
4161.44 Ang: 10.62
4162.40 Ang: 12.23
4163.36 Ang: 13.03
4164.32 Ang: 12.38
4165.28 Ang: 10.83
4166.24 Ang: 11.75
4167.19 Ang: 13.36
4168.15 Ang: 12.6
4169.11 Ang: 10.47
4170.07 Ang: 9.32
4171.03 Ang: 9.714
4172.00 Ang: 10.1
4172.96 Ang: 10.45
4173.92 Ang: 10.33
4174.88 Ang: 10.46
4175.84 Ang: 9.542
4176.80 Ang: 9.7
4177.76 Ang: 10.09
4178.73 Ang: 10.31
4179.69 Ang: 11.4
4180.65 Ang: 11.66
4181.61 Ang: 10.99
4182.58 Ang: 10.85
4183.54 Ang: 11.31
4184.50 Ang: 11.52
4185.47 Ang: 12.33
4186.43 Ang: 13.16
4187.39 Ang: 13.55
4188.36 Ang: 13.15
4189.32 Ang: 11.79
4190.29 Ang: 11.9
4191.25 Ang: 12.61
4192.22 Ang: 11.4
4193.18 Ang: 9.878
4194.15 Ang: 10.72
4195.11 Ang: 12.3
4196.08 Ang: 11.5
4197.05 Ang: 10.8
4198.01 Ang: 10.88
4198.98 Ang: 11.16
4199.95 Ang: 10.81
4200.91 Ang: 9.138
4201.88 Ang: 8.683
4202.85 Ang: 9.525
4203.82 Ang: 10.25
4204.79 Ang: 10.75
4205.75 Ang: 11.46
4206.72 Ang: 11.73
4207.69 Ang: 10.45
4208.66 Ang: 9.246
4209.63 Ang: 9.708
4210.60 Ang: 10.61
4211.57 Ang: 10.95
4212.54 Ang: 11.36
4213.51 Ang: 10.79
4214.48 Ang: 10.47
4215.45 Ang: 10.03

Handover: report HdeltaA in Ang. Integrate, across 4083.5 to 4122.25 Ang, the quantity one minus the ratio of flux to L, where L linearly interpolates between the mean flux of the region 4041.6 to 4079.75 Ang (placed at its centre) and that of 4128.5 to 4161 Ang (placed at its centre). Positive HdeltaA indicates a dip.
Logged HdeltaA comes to 5.1 Ang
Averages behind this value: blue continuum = 11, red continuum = 11.3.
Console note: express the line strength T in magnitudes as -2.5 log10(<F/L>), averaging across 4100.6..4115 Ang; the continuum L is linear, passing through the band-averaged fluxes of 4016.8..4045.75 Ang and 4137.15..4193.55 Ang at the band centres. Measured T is 0.32 mag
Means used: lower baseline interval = 11.5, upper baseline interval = 11.5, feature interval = 8.55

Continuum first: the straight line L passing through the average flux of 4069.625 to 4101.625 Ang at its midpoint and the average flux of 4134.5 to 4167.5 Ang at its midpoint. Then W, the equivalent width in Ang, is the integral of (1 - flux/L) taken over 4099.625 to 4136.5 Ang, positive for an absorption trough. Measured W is 4.3 Ang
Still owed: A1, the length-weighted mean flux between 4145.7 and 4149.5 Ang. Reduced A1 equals 11.9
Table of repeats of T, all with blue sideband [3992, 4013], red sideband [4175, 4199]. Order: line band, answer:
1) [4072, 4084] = 0.02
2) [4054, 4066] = 0.01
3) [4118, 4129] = 0.02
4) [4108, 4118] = 0.19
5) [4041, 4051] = 0.03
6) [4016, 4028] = -0.07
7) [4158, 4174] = 0.00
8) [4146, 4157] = -0.04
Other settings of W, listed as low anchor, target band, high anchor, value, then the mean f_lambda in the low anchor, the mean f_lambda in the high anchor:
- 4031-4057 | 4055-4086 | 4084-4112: -2.4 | 11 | 9.37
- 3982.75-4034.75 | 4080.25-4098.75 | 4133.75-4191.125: 1.5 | 10.8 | 11.4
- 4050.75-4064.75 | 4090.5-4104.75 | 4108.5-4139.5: 1.7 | 10.8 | 10.4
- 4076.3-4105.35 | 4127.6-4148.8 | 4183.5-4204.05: -0.8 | 10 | 11.3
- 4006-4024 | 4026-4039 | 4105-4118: -1.4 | 10.8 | 8.98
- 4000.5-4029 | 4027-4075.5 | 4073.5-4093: -0.9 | 11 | 10.8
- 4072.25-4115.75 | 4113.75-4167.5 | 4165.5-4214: -4.5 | 9.81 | 11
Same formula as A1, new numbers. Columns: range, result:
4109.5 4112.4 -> 8.52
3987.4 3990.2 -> 9.84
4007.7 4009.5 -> 9.34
